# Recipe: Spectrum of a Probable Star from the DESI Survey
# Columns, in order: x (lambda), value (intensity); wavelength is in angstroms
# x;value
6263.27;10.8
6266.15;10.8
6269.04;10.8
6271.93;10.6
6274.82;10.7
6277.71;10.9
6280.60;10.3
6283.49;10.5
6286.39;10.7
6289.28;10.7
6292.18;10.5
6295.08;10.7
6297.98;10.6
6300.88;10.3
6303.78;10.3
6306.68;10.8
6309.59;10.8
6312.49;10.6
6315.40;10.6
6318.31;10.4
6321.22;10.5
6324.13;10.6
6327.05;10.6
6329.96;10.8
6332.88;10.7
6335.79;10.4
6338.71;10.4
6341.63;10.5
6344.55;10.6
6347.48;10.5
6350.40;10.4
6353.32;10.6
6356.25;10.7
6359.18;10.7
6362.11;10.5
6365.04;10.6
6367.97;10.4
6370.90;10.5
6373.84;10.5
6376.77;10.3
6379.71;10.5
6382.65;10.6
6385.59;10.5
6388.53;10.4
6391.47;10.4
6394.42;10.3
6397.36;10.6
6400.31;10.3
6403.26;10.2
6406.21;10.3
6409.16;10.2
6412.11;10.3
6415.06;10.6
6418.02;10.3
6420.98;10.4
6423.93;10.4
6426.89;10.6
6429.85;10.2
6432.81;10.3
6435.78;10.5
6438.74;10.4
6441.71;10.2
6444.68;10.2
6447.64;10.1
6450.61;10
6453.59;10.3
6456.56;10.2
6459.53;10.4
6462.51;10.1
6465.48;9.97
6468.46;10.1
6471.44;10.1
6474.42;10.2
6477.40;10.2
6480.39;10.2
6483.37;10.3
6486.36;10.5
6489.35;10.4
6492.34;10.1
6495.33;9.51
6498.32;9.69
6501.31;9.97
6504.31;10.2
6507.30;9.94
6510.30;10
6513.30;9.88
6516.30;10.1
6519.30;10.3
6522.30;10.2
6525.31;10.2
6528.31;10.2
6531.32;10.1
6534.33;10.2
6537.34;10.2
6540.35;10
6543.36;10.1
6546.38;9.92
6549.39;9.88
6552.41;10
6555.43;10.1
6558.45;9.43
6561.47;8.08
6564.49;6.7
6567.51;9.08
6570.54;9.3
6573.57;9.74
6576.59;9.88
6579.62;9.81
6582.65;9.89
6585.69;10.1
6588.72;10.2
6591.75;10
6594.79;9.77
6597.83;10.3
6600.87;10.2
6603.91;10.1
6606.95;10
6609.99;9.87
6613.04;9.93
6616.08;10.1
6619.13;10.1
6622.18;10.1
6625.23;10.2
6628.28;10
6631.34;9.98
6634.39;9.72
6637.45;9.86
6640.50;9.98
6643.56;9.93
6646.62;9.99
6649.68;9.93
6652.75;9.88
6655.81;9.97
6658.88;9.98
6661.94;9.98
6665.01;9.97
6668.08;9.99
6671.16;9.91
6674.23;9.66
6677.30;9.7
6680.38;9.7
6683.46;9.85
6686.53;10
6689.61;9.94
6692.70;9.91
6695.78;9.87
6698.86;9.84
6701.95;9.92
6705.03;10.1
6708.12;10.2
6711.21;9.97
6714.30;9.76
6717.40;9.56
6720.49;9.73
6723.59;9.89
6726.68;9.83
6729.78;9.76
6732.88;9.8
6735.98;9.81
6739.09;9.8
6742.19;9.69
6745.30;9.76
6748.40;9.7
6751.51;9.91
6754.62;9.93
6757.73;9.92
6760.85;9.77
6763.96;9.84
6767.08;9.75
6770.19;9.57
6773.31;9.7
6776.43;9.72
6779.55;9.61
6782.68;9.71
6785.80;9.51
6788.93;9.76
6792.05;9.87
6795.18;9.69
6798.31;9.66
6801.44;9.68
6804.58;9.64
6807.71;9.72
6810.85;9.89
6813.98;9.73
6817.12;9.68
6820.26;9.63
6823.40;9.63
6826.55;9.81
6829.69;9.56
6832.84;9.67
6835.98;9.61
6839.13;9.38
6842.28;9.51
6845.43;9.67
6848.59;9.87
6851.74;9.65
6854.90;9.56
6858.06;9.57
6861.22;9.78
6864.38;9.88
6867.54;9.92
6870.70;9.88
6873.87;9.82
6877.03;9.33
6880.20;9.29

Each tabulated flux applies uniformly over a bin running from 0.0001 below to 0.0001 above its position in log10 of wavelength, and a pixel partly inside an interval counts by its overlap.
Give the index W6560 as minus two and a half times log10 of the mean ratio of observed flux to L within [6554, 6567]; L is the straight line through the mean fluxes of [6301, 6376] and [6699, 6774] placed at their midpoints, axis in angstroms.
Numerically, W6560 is 0.18 mag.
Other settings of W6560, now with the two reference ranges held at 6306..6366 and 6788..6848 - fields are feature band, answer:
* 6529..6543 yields 0.01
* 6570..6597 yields 0.03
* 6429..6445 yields 0.01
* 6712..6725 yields 0.01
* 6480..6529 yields 0.02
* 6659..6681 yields 0.01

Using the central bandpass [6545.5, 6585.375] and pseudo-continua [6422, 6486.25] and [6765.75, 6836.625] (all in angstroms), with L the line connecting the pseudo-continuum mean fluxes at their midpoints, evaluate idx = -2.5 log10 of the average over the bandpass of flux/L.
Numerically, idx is 0.08 mag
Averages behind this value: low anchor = 10.2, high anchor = 9.69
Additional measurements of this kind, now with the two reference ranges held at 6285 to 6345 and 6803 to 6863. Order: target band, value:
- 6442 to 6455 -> 0.02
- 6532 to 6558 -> 0.02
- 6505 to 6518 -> 0.02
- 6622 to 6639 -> 0.01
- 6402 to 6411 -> 0.02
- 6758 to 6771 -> 0.00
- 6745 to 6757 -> 0.00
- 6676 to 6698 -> 0.01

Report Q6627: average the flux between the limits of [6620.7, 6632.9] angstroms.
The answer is 10.1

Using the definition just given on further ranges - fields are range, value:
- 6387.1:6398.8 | 10.4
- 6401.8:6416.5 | 10.3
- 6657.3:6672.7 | 9.96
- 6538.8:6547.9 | 10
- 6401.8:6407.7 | 10.3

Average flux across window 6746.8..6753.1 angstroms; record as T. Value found 9.81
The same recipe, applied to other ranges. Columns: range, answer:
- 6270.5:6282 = 10.6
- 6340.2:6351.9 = 10.5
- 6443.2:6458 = 10.2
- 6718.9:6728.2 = 9.82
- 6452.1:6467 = 10.2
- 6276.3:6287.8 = 10.6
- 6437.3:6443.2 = 10.3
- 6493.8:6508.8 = 9.87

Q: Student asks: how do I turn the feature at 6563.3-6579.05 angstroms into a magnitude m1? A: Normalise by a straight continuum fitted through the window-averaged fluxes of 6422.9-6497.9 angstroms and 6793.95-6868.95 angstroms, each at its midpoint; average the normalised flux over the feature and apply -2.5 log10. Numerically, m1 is 0.12 mag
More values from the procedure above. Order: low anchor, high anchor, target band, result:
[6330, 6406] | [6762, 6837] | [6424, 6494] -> 0.01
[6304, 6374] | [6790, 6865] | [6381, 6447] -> 0.01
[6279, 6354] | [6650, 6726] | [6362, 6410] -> 0.00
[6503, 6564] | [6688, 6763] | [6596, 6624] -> -0.02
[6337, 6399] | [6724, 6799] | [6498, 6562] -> 0.02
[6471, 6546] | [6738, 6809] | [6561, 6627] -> 0.03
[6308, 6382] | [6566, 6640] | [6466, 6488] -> 0.00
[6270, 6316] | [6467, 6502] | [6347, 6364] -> -0.01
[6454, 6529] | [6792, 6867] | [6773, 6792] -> 0.01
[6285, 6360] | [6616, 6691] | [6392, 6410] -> 0.01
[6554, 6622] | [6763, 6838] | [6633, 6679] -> -0.02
